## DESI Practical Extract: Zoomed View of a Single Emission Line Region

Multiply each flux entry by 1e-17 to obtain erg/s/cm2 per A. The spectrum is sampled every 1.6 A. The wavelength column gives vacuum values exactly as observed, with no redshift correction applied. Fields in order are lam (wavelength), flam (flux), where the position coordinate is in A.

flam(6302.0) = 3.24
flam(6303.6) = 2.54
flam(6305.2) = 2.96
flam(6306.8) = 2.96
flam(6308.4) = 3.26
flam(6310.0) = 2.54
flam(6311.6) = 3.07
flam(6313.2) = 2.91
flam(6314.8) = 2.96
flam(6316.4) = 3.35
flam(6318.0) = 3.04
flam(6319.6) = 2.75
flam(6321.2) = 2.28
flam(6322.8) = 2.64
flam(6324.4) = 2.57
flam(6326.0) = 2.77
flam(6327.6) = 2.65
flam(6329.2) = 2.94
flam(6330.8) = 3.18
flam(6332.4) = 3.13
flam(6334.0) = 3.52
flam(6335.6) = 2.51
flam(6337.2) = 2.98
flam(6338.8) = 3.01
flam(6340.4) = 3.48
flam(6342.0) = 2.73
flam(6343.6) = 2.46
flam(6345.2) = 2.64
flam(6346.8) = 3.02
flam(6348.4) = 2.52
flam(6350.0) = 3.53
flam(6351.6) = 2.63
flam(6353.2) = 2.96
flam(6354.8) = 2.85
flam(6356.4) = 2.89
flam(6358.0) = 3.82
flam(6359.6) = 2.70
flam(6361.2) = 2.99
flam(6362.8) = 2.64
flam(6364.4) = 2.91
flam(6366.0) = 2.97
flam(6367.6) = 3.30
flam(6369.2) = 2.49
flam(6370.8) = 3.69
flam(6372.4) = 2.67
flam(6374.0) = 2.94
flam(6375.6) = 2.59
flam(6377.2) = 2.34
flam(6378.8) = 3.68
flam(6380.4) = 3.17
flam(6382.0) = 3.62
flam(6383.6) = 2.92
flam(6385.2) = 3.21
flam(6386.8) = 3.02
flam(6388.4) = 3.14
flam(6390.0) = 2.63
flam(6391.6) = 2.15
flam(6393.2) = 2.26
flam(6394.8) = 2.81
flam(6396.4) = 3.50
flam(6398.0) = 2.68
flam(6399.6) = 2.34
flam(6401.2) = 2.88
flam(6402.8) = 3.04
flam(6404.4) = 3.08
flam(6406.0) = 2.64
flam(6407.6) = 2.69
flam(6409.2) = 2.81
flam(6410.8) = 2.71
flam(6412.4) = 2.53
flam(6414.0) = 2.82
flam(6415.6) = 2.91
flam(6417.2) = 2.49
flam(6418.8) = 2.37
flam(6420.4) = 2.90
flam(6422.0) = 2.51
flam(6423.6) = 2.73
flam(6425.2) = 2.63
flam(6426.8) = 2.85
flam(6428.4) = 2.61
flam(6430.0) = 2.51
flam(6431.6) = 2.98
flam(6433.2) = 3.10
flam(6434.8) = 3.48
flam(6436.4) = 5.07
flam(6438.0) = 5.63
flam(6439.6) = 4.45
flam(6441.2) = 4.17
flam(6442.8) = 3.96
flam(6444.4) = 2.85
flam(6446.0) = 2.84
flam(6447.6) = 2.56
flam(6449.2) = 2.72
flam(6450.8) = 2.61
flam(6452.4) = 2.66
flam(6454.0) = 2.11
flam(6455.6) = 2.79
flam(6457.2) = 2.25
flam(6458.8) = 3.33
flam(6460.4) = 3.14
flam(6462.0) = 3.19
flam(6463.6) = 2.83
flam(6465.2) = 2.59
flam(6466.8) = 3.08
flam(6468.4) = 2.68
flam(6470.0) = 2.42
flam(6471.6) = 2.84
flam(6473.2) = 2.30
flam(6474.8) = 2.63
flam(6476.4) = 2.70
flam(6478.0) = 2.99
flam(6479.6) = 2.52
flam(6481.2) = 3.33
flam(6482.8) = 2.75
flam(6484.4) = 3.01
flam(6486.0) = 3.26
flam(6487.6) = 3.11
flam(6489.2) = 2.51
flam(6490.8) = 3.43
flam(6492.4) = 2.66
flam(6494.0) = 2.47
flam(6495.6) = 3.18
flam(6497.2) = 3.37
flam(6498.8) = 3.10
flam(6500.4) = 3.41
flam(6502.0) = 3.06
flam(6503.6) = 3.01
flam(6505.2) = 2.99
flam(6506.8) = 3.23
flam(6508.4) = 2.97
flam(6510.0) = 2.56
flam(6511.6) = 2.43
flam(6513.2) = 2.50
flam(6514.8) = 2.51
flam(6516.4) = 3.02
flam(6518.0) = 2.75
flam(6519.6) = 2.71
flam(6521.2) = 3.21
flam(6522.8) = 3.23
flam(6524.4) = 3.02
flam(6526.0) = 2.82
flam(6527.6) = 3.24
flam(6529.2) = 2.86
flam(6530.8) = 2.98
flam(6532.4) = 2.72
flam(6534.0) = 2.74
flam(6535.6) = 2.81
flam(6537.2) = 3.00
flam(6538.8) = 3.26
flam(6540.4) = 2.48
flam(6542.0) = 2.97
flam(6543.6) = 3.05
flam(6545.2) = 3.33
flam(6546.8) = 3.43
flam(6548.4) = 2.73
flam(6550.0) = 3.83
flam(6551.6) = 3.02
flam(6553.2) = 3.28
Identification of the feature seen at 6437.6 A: H-beta 4861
